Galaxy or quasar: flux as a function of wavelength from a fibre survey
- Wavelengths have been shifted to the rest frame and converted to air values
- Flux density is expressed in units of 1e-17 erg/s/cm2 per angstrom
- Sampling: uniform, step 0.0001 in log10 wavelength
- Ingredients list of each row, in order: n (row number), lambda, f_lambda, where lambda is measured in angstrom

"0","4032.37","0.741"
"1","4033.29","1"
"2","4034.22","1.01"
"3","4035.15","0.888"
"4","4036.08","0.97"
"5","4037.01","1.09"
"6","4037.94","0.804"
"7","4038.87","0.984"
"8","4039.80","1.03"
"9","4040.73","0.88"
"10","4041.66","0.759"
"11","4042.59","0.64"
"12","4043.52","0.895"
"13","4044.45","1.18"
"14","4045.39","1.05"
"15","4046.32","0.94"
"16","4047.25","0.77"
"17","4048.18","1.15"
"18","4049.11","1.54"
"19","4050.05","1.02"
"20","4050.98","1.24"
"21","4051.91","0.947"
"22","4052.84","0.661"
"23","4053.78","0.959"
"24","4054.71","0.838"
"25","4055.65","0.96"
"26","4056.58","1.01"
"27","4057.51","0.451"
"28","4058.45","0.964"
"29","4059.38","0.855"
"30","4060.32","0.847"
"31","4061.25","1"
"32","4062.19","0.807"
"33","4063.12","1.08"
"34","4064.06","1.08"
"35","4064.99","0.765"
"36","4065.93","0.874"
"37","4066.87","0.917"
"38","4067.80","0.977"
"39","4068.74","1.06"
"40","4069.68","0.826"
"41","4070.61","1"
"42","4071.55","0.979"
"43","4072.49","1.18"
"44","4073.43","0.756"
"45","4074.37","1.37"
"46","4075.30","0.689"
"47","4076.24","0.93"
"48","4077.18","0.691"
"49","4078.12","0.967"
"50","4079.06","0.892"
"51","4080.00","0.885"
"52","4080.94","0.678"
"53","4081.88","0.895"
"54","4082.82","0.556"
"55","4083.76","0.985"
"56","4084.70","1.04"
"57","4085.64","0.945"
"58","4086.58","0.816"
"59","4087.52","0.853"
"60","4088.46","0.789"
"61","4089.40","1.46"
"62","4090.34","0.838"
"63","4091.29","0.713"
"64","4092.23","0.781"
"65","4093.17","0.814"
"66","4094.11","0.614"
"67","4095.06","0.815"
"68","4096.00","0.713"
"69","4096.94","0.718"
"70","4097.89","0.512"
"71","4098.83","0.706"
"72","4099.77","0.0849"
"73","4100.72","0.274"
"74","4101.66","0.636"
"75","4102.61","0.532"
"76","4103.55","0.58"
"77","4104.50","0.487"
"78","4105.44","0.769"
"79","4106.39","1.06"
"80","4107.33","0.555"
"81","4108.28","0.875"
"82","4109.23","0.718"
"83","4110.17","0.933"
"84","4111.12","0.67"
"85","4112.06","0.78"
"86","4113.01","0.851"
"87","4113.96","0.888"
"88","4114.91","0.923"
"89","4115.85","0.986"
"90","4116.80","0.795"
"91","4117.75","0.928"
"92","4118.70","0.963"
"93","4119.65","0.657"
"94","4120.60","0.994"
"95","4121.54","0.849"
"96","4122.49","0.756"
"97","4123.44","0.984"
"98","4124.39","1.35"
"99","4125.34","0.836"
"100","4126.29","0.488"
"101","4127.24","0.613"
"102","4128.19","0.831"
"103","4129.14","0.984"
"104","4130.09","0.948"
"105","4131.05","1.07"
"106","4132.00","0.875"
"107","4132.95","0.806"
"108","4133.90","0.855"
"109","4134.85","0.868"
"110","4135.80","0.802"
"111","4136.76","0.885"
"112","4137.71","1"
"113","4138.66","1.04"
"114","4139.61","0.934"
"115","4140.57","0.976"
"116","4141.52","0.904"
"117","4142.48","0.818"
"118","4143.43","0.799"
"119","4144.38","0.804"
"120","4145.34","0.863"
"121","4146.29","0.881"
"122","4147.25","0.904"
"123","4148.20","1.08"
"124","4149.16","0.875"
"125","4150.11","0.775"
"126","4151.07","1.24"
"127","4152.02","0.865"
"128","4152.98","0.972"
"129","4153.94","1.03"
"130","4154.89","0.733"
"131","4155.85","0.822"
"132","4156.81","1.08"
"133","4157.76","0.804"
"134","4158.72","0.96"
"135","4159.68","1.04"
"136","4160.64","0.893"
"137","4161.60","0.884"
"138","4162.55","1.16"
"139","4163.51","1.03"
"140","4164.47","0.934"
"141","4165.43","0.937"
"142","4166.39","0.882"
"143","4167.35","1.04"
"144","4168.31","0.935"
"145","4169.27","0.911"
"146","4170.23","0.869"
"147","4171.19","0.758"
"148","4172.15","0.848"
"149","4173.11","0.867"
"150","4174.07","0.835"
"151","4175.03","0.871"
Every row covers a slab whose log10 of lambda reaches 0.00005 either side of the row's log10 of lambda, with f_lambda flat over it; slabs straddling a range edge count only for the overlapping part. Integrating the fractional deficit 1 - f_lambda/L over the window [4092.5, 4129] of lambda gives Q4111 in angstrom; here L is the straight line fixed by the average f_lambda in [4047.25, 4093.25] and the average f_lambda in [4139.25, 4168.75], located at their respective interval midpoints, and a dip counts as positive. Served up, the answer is 6.8 angstrom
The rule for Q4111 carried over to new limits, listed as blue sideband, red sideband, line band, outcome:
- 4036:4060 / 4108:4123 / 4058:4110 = 4.3 angstrom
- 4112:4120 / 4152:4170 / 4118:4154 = 0.2 angstrom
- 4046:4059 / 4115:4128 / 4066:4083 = 0.4 angstrom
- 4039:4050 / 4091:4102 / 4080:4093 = -3.6 angstrom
